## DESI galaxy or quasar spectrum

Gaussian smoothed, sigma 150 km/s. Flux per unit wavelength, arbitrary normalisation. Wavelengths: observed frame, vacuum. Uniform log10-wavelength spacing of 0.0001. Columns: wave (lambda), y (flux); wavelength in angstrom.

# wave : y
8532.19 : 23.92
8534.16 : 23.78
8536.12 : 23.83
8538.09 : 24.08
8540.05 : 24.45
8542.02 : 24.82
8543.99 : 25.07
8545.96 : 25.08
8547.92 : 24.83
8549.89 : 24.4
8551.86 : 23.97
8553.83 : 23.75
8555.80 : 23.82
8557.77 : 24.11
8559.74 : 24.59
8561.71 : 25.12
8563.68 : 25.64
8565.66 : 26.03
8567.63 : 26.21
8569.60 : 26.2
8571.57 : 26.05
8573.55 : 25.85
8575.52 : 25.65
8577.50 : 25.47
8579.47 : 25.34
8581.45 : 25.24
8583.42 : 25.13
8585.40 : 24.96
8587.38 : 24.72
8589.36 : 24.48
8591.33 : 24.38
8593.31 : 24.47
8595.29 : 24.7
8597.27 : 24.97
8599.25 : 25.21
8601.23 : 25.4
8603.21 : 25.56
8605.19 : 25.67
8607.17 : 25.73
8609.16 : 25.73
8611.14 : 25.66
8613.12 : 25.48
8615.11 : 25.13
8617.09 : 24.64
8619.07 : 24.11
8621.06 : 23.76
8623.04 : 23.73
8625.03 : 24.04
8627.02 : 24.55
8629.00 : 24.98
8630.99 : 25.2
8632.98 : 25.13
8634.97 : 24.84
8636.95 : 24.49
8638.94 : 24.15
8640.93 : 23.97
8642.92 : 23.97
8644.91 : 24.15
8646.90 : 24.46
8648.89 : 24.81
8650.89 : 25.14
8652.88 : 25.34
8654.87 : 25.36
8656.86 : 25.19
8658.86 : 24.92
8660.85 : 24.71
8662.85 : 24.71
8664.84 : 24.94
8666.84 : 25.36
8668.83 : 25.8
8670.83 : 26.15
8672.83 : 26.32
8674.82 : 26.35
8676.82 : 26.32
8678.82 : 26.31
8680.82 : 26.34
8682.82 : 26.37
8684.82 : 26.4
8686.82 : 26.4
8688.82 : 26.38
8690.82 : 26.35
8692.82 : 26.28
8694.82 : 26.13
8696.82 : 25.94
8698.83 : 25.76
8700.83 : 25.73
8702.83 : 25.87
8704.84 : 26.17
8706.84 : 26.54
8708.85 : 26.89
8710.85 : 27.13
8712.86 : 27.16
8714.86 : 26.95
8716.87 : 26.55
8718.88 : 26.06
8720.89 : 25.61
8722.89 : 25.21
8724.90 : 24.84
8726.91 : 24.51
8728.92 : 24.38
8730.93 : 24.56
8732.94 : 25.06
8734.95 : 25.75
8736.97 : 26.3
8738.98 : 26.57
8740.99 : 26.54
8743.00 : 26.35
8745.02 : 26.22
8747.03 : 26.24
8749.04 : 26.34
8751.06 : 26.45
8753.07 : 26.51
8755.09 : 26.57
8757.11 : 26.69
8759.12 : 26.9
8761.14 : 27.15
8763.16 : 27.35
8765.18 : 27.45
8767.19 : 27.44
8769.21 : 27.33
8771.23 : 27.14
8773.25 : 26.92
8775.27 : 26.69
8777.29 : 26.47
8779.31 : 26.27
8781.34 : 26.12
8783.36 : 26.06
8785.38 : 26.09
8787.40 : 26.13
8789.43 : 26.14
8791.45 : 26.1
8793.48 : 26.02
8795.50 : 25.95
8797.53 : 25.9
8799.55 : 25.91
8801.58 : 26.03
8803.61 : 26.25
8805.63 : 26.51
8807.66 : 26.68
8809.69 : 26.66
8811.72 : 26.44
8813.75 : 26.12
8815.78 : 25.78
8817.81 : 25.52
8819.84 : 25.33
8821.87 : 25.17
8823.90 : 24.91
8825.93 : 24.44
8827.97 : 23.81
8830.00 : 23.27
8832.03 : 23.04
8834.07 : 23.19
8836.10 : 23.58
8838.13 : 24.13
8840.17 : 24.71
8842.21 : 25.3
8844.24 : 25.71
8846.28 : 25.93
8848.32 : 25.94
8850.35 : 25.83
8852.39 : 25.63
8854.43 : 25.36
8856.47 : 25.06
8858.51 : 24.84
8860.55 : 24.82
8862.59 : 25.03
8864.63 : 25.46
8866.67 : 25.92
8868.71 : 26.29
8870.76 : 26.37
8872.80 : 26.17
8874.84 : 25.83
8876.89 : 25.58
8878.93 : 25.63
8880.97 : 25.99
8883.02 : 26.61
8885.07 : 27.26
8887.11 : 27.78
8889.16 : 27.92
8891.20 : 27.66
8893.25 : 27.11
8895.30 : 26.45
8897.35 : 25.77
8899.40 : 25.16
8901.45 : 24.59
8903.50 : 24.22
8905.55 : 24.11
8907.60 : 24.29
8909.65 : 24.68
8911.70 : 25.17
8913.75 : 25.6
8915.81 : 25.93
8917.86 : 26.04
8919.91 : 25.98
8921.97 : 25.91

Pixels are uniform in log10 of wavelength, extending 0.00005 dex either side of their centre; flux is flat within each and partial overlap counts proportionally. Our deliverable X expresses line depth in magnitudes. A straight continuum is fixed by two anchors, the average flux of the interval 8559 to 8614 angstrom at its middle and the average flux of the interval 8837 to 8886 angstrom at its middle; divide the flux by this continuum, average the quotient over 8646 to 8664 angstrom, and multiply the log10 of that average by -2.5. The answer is 0.02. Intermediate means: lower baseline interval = 25.3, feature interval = 25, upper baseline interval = 25.6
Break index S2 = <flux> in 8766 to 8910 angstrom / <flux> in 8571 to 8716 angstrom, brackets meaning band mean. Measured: 1.0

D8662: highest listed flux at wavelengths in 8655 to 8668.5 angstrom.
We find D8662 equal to 25.36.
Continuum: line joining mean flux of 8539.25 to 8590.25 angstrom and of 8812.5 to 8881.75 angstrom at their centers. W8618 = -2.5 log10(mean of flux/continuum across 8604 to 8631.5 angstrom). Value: 0.01 mag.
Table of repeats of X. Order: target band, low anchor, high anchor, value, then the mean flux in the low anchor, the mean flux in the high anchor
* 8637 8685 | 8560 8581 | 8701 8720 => 0.041 mag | 25.7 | 26.5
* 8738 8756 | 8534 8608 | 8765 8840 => -0.037 mag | 25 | 25.7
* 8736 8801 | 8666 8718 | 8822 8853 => -0.045 mag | 26.3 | 24.6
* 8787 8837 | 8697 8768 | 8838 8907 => 0.025 mag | 26.2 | 25.8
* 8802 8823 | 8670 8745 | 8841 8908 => -0.005 mag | 26.1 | 25.8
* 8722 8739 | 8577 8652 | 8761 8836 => 0.015 mag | 24.8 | 25.9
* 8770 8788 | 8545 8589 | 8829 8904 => -0.043 mag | 25.1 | 25.6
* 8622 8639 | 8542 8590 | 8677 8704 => 0.045 mag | 25.1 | 26.2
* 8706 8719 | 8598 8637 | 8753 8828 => -0.046 mag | 25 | 26.3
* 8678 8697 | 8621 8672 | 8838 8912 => -0.058 mag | 24.8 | 25.7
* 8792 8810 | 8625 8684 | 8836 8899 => -0.022 mag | 25.2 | 25.9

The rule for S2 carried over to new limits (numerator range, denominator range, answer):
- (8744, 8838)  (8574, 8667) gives 1.04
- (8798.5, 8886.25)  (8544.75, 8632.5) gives 1.02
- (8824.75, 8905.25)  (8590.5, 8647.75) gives 1.03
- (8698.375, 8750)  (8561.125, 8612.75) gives 1.02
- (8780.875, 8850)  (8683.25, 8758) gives 0.97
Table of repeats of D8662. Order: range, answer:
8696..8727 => 27.16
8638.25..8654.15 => 25.34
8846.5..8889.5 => 27.92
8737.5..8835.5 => 27.45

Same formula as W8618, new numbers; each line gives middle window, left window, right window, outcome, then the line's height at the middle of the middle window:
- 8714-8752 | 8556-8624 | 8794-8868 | -0.02 mag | 25.2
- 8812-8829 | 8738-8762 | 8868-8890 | 0.06 mag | 26.5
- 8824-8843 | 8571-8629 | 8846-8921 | 0.07 mag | 25.6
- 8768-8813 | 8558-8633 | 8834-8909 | -0.04 mag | 25.5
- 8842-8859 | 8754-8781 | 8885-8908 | 0.03 mag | 26.3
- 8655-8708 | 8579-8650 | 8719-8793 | -0.02 mag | 25.5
